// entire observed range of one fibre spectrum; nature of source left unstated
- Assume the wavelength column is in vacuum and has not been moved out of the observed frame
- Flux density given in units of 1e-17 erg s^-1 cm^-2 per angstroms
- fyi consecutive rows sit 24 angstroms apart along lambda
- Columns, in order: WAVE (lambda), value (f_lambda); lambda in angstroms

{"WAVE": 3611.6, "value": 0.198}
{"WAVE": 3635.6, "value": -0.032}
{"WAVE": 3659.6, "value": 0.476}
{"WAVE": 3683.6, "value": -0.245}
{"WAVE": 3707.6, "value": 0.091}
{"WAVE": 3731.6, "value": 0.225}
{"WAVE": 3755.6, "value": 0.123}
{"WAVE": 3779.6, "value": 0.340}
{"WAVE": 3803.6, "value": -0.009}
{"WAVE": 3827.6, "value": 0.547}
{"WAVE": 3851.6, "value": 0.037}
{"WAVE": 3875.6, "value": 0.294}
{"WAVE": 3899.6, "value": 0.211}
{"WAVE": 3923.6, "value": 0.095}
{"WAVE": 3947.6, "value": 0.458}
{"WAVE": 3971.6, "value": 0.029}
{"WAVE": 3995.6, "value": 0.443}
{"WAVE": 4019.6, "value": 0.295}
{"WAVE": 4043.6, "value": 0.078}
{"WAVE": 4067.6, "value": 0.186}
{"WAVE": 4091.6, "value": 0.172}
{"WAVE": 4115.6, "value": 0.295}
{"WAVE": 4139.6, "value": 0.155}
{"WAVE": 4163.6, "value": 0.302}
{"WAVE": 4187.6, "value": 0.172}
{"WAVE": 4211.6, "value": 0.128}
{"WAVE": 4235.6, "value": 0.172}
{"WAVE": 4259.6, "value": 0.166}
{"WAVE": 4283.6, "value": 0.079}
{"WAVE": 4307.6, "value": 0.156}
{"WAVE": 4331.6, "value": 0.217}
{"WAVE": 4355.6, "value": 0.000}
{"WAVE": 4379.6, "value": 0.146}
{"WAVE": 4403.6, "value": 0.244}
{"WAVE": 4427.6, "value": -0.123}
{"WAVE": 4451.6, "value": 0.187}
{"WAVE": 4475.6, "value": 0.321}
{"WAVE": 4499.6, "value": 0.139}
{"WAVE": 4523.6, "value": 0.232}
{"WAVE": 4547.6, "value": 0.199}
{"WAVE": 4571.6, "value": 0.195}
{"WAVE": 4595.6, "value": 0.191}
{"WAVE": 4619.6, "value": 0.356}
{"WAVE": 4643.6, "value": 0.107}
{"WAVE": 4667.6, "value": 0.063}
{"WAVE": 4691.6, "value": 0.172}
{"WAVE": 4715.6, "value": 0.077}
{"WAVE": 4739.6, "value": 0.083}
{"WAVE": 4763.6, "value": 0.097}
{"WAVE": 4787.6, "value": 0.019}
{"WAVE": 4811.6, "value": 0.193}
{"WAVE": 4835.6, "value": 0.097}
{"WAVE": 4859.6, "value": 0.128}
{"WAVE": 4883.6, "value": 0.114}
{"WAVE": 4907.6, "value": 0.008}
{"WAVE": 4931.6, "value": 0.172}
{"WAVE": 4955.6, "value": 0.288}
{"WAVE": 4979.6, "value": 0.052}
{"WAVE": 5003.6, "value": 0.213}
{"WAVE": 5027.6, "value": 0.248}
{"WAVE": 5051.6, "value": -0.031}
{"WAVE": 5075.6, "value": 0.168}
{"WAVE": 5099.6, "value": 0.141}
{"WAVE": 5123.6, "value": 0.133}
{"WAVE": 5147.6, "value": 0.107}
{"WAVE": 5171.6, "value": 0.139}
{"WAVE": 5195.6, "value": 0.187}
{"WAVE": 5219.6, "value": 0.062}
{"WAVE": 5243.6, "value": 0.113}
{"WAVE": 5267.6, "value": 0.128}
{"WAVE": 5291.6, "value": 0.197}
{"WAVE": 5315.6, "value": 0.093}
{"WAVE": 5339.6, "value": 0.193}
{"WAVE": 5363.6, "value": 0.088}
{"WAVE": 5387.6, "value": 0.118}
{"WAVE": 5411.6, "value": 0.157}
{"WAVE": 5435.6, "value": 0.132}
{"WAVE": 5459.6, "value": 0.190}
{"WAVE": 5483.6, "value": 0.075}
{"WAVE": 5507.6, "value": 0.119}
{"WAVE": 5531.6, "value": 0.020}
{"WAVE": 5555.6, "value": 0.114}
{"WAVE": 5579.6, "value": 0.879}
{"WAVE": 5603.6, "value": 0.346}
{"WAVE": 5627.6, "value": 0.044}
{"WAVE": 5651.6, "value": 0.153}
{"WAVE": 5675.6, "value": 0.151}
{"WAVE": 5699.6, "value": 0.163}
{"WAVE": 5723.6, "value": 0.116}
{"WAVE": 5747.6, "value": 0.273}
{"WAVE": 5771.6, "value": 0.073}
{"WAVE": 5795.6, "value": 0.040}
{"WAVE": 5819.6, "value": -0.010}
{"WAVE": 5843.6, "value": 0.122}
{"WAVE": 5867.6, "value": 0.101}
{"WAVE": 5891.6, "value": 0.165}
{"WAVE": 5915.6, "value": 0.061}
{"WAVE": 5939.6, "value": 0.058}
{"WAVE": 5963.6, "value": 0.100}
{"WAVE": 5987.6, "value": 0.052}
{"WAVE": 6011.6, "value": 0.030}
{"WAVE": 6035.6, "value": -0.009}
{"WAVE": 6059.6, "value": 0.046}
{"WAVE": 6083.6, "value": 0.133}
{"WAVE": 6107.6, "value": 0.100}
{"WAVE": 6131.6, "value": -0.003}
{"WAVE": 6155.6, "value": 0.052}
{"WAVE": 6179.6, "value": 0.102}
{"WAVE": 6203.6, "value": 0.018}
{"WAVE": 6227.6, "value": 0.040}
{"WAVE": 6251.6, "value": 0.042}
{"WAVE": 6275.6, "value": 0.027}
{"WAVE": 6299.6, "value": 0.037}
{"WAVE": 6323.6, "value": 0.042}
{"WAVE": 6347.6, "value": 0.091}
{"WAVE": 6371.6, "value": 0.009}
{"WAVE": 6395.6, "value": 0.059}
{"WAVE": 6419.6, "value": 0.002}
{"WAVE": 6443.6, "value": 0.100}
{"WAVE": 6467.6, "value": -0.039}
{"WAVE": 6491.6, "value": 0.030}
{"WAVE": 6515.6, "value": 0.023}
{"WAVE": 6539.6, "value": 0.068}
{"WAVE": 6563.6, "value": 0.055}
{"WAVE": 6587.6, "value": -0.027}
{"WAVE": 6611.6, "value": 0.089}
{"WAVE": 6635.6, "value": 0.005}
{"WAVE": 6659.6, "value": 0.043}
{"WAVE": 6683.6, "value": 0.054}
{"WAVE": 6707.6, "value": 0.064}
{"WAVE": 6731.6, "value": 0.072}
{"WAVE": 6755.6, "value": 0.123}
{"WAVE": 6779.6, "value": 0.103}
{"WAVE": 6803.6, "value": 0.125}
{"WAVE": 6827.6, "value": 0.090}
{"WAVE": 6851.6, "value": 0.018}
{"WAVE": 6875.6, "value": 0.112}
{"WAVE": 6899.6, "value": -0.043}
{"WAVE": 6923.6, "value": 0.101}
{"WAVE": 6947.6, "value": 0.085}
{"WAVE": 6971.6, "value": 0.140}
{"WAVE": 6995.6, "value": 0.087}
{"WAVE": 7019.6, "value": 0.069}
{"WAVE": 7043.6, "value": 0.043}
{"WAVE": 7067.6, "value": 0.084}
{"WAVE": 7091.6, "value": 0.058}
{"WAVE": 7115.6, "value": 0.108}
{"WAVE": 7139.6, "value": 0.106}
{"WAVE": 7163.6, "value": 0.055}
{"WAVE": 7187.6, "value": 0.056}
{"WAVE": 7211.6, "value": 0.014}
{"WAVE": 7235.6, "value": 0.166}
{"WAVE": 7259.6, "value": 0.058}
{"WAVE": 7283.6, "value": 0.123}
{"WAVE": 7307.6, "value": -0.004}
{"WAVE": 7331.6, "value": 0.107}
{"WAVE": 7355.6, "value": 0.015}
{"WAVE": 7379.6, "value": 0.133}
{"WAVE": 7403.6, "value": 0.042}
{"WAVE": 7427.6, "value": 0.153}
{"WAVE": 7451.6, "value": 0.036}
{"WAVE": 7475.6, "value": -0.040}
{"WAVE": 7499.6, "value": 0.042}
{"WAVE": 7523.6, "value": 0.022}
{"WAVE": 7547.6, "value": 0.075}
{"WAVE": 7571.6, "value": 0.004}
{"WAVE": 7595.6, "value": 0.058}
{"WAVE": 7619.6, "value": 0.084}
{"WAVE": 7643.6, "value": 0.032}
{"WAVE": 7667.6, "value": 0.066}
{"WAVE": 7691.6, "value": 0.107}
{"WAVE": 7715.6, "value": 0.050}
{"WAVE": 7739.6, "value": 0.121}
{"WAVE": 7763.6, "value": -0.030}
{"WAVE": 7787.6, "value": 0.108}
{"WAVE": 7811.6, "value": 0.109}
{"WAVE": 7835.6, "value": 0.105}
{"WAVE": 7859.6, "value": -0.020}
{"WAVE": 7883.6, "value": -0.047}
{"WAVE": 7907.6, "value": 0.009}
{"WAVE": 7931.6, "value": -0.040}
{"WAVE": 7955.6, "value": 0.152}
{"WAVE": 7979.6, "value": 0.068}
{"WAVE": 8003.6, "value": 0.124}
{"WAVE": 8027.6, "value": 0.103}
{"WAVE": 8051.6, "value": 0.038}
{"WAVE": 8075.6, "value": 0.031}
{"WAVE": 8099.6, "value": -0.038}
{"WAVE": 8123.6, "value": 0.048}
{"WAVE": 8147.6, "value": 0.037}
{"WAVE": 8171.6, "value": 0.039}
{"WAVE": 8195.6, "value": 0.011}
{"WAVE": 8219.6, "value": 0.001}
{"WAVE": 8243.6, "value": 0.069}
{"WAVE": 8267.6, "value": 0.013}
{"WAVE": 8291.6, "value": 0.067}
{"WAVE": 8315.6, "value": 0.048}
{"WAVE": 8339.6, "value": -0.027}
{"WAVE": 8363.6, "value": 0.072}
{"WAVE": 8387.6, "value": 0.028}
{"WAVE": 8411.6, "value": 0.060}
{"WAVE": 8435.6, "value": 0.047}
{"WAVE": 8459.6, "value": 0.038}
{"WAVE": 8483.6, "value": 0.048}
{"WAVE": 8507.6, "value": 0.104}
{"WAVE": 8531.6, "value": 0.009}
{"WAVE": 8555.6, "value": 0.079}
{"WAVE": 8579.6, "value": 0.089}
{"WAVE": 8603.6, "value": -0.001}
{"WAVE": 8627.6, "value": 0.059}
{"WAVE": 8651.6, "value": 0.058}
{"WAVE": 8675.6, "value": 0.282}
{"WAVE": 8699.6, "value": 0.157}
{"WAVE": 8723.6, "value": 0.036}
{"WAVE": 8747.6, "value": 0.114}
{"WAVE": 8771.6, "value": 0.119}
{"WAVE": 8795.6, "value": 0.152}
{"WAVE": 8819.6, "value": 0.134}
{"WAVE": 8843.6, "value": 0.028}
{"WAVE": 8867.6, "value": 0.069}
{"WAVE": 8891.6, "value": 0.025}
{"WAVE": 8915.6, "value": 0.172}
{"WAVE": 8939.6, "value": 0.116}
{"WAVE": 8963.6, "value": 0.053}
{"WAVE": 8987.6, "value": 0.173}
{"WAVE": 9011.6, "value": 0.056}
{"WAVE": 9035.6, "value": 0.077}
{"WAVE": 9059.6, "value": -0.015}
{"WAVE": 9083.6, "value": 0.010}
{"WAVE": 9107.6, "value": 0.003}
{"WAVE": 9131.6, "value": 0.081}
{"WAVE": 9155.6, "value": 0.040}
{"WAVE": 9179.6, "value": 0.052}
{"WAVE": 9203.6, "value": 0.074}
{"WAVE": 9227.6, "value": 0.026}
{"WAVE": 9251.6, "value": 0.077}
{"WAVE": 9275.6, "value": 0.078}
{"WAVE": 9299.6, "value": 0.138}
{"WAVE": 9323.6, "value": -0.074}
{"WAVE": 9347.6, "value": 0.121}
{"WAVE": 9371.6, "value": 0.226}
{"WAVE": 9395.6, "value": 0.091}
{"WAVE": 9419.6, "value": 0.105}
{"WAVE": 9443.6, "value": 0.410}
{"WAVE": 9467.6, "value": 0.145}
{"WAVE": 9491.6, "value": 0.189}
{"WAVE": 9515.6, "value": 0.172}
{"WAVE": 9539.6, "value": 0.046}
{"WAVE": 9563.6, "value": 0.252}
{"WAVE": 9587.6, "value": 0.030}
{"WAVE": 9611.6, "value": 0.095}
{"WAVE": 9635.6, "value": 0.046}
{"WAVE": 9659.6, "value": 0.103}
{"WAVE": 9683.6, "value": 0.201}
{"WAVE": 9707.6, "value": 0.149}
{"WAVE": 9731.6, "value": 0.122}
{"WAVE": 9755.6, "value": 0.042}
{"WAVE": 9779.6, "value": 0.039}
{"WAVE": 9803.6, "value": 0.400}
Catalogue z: 1.330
